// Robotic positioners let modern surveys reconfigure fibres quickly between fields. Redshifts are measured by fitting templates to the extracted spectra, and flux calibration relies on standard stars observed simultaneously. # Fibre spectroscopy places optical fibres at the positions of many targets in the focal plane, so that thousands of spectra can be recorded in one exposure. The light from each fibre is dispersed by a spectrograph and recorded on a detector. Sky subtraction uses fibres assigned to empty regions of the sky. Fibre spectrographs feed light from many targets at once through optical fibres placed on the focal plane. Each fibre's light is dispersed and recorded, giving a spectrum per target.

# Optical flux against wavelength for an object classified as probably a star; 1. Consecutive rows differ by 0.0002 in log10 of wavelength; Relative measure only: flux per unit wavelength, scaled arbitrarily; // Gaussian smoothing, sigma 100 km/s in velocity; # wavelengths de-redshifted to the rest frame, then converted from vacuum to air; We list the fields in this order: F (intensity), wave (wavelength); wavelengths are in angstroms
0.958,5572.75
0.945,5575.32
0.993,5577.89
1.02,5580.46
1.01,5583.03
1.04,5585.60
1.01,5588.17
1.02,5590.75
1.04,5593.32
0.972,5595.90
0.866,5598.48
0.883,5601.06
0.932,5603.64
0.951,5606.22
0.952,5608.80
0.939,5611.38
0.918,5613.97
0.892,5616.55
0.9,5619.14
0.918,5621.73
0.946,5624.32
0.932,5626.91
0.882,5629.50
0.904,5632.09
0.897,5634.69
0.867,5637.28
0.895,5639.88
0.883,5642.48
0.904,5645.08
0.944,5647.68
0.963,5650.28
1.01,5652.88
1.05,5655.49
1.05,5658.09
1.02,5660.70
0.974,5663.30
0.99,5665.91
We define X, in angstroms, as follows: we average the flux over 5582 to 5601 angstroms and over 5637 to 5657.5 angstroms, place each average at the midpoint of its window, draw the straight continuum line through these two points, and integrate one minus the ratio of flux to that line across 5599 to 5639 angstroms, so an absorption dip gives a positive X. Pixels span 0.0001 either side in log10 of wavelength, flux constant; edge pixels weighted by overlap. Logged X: 2.2 angstroms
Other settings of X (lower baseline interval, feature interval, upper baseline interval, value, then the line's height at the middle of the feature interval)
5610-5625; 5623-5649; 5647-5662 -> 1.55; 0.963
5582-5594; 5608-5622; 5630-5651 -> 0.64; 0.962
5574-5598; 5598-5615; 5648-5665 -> 1.35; 1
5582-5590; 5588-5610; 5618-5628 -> 0.69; 0.986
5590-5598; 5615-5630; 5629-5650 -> 0.36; 0.936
